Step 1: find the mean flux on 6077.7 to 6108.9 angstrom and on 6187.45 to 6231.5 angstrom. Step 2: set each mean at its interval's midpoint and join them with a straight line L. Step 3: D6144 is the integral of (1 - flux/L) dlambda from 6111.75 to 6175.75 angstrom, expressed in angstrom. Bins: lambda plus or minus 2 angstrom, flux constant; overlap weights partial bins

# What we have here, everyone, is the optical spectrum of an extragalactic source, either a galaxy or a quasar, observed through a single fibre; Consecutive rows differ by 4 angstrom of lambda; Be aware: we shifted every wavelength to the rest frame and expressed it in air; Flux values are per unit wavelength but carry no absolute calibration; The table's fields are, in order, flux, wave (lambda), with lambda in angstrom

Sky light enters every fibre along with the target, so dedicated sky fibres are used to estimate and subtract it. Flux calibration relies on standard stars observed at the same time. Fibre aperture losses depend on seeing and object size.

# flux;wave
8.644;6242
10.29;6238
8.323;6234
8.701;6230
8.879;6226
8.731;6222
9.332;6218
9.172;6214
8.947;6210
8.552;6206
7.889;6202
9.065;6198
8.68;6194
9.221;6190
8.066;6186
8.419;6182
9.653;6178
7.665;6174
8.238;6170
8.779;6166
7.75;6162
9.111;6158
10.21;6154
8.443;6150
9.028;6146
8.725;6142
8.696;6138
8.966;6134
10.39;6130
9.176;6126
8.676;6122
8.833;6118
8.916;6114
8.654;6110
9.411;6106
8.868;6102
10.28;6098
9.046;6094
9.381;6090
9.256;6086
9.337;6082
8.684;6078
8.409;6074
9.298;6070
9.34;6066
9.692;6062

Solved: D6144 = 1.69 angstrom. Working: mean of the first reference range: 9.3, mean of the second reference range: 8.83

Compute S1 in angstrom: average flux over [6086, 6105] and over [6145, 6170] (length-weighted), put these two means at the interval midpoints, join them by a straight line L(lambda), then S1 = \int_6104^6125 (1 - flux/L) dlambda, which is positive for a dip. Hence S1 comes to 0.7 angstrom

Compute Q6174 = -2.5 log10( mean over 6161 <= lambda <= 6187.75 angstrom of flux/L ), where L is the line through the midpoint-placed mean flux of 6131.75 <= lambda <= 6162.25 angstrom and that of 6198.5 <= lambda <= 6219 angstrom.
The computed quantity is 0.060 mag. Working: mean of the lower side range 8.94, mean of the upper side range 8.77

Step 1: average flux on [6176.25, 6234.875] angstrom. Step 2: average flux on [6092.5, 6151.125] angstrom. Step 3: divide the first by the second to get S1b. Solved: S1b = 0.97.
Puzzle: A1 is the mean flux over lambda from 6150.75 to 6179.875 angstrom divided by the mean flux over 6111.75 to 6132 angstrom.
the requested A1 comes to 0.95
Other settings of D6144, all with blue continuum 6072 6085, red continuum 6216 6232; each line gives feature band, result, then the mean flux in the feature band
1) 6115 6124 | 0.09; 8.77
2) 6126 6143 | -0.67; 9.22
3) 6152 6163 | -0.32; 9.14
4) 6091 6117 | -0.98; 9.19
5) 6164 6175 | 0.75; 8.28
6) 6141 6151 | 0.13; 8.76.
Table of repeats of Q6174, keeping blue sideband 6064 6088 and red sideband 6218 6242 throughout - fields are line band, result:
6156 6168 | 0.06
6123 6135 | -0.05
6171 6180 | 0.05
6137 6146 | 0.03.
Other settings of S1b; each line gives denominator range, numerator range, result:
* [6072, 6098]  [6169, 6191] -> 0.94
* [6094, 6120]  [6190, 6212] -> 0.95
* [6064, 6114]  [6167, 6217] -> 0.94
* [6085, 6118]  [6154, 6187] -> 0.93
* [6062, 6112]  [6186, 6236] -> 0.95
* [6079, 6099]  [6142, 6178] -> 0.93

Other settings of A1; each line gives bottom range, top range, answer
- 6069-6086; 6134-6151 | 0.98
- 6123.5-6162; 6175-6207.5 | 0.95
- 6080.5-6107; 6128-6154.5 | 0.98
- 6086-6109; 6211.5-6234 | 0.95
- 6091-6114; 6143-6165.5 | 0.96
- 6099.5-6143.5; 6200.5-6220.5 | 0.97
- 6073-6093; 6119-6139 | 1.02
